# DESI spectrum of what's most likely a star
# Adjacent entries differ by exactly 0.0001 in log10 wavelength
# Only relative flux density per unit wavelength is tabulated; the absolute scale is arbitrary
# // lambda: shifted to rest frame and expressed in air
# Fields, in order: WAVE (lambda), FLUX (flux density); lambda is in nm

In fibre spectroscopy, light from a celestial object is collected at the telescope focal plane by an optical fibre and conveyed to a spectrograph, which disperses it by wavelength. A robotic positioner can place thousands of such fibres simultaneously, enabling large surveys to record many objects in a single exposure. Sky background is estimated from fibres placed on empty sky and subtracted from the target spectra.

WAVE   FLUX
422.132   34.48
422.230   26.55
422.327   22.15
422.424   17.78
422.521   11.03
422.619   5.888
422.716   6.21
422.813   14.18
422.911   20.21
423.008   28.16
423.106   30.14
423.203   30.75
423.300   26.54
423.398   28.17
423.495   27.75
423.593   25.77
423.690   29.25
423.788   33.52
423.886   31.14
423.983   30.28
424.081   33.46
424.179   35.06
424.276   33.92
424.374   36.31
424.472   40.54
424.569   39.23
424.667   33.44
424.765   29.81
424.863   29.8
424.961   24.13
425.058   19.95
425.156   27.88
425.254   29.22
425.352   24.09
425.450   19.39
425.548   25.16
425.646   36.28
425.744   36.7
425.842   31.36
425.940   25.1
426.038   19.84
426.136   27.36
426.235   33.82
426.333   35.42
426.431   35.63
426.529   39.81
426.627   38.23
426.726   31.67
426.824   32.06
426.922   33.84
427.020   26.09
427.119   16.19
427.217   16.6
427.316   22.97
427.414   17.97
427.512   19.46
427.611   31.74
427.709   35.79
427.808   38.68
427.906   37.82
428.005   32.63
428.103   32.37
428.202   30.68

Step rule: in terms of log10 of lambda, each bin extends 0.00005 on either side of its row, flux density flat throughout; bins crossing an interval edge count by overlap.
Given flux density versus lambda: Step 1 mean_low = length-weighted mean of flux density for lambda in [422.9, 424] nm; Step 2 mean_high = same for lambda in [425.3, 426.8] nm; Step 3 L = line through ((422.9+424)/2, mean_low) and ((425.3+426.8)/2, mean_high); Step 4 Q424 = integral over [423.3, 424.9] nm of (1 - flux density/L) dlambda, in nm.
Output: -0.16 nm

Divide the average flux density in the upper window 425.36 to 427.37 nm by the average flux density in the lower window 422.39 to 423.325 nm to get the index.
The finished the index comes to 1.53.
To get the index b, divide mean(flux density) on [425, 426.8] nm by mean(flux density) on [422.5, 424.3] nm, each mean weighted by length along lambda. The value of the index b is 1.17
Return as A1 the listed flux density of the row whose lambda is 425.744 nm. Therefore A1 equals 36.7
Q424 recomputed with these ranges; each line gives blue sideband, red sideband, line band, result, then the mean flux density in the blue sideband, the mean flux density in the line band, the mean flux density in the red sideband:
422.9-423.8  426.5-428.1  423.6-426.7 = -0.253 nm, 28.1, 31.1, 29.4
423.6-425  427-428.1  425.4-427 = -0.103 nm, 32.7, 31.3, 27.2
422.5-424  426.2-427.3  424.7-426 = 0.012 nm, 23.8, 27.6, 30.6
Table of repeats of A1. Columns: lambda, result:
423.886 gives 31.14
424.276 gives 33.92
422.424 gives 17.78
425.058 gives 19.95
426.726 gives 31.67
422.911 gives 20.21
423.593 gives 25.77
